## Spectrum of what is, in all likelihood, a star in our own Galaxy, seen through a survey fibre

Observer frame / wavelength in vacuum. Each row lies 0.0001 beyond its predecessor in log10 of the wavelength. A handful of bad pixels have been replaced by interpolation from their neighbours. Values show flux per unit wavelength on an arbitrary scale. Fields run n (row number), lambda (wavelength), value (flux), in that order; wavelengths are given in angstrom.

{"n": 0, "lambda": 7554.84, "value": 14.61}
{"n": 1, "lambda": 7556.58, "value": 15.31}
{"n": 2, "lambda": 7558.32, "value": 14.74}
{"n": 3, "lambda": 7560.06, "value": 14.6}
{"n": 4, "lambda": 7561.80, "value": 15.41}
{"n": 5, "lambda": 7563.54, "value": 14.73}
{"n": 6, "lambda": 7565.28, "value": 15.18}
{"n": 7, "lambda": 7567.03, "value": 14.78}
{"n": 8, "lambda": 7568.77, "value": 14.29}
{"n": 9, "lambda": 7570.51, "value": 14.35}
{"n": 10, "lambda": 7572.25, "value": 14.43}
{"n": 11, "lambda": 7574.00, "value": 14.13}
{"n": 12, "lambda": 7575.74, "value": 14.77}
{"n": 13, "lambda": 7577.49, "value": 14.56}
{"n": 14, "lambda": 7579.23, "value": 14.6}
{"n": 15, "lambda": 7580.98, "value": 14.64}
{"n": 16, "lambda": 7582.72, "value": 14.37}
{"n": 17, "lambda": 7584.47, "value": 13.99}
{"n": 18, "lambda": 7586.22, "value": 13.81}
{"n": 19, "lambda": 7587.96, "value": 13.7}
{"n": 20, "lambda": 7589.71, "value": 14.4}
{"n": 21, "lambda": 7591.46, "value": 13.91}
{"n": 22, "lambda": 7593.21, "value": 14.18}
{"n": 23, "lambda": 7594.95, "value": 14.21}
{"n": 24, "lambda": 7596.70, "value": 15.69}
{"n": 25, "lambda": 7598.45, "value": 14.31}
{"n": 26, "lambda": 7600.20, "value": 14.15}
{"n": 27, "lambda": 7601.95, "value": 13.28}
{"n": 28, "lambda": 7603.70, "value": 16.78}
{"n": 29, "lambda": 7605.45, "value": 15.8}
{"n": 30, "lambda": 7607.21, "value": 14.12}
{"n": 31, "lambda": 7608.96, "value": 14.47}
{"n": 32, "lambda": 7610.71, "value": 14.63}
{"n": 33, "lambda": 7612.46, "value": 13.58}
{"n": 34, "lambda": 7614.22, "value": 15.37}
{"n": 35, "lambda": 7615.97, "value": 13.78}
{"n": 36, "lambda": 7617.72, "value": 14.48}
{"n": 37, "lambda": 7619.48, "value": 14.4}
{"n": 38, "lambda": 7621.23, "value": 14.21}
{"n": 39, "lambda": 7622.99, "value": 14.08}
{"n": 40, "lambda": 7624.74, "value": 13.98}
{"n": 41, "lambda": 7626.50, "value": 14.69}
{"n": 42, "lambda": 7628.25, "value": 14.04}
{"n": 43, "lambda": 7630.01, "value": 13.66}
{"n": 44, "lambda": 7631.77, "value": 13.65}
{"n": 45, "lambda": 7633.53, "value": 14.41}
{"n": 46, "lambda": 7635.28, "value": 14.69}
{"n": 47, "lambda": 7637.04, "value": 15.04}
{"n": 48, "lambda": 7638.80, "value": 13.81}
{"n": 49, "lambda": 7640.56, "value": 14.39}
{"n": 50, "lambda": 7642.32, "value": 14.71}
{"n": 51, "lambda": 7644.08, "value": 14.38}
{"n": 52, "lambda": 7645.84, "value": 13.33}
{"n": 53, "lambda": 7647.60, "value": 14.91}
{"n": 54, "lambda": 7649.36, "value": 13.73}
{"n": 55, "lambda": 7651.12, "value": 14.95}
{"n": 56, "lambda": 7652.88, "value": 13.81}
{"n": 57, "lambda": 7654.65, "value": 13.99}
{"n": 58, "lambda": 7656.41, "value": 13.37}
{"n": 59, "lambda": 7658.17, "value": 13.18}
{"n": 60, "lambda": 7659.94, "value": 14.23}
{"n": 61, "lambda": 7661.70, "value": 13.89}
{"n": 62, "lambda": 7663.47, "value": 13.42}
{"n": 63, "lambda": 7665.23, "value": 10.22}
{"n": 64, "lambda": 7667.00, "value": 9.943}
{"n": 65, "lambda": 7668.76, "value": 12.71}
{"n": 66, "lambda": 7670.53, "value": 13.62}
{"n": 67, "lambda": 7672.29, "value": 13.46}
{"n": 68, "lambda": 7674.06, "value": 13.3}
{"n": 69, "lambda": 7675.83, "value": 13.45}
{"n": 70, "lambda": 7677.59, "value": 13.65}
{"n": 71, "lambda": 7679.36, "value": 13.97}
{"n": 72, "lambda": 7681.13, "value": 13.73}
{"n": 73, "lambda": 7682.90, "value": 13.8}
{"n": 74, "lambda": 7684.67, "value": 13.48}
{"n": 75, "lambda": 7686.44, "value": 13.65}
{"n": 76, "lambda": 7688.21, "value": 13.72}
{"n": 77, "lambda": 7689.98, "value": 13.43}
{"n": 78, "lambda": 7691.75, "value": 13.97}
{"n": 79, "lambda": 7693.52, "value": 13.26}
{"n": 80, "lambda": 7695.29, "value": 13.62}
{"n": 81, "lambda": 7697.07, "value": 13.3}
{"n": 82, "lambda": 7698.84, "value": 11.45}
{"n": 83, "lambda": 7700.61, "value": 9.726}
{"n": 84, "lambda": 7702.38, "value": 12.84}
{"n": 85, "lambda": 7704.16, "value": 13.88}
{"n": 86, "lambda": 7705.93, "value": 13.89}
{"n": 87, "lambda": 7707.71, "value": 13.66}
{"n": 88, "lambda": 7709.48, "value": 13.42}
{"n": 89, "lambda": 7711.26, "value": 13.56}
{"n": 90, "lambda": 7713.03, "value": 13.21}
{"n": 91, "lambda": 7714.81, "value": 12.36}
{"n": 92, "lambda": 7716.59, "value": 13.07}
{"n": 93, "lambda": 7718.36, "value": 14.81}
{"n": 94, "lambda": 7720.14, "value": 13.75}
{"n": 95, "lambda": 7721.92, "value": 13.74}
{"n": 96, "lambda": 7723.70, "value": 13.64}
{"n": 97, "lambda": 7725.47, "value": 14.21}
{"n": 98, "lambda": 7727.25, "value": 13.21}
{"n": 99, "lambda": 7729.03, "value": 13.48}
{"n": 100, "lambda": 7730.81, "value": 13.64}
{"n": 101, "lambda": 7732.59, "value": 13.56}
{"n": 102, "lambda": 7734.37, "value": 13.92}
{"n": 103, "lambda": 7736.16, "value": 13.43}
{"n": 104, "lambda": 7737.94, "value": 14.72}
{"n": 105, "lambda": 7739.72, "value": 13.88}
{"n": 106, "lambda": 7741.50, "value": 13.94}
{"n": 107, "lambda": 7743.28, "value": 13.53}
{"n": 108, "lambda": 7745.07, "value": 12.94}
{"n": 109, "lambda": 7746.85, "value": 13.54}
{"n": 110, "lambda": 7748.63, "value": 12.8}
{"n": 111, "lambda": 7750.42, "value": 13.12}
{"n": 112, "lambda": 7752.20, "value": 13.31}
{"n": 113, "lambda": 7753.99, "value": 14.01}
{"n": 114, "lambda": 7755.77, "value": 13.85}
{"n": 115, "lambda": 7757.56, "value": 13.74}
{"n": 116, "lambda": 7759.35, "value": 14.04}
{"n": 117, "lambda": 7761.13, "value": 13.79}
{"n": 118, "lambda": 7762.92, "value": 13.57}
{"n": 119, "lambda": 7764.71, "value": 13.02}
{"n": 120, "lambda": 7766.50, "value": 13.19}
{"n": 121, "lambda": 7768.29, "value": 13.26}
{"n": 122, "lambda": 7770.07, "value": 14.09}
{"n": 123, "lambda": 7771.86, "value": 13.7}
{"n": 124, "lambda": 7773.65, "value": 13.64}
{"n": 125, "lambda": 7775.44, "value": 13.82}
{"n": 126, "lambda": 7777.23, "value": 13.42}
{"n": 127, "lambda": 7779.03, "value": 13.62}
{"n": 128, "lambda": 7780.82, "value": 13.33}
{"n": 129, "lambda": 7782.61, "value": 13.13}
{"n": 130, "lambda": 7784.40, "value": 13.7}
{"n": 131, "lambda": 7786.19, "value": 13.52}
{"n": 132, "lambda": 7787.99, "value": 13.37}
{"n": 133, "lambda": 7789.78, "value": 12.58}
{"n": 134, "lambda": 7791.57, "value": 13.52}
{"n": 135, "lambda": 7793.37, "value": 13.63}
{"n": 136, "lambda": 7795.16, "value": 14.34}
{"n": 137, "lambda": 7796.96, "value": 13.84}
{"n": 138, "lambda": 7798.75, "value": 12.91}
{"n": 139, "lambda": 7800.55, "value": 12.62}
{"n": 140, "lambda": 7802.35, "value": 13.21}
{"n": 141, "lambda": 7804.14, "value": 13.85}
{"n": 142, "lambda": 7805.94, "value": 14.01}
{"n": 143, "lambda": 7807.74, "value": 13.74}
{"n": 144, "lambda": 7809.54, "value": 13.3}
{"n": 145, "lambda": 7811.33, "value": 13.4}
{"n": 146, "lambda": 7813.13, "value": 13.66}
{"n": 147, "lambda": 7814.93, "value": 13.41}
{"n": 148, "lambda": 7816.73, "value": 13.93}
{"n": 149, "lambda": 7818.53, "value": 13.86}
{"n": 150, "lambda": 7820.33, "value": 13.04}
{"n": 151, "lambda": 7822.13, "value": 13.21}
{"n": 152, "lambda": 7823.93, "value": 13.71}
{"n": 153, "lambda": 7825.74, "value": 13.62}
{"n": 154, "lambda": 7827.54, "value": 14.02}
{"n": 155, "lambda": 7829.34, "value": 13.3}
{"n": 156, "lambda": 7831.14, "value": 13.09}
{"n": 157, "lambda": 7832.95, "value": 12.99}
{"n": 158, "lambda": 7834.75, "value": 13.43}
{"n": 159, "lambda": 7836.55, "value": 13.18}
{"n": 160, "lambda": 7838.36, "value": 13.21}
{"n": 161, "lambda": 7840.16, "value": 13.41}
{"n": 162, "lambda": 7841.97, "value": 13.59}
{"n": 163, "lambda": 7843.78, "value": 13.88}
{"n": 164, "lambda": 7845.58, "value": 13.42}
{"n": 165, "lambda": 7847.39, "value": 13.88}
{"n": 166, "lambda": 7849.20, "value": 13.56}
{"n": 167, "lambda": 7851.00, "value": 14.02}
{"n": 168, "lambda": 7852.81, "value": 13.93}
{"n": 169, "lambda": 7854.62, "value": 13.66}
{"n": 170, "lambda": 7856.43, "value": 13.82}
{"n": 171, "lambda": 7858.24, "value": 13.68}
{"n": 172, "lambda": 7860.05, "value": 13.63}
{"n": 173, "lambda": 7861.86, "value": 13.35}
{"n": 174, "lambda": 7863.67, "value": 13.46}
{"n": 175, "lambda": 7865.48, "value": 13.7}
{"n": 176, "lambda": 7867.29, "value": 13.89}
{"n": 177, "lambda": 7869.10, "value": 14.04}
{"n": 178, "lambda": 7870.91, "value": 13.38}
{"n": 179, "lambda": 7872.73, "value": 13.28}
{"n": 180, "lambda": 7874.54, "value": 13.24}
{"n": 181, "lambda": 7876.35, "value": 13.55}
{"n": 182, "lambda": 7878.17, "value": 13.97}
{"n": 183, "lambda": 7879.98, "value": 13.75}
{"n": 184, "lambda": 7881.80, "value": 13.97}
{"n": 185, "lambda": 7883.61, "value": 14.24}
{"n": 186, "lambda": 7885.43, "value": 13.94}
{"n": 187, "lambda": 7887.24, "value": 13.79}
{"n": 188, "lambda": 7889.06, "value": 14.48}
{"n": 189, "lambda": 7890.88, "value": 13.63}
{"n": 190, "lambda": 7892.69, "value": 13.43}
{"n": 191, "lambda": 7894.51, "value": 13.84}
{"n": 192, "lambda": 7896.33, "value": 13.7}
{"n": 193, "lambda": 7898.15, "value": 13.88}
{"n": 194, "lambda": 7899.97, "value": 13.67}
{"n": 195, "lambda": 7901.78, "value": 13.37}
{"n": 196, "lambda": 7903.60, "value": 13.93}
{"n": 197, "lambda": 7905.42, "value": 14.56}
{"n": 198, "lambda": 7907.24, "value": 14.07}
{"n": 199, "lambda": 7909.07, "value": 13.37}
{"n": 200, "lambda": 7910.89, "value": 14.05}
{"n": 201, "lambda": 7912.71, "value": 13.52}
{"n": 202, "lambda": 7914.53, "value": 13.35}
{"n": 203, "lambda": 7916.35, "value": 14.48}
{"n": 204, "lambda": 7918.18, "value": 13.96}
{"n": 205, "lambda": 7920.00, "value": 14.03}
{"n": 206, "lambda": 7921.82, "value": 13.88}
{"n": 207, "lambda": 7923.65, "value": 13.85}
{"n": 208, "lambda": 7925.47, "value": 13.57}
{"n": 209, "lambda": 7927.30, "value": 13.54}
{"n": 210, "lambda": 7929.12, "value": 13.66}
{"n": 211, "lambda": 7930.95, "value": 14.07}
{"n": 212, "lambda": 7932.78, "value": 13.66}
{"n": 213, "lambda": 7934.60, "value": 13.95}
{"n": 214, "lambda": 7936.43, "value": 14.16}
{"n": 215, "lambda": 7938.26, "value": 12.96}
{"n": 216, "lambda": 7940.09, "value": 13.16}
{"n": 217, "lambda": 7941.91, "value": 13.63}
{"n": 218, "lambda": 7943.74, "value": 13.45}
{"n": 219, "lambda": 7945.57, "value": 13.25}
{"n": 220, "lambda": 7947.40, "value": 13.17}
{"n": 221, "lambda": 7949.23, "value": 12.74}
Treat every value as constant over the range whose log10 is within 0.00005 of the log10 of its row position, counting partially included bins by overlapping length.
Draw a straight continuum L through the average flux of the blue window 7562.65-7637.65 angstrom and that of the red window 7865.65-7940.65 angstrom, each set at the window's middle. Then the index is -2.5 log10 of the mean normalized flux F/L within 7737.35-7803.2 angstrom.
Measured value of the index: 0.04 mag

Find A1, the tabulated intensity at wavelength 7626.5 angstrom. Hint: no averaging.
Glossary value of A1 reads 14.69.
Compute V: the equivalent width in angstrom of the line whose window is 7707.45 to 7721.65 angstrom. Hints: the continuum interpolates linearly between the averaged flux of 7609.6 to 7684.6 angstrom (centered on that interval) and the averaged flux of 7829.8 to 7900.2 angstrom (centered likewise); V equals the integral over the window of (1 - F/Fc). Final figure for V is 0.30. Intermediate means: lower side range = 13.8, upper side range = 13.7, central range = 13.5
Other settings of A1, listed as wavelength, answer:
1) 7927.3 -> 13.54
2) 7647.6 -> 14.91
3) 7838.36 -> 13.21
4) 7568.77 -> 14.29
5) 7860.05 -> 13.63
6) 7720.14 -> 13.75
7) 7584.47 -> 13.99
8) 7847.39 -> 13.88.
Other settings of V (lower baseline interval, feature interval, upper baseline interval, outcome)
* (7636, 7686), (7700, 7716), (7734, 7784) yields 0.7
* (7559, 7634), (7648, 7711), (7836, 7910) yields 4.2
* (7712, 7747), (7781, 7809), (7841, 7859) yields 0.5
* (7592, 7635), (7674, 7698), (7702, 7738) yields 0.5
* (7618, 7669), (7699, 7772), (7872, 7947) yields 1.7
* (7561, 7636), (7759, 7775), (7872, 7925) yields 0.6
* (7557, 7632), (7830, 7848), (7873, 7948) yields 0.7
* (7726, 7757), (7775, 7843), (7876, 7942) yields 1.1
